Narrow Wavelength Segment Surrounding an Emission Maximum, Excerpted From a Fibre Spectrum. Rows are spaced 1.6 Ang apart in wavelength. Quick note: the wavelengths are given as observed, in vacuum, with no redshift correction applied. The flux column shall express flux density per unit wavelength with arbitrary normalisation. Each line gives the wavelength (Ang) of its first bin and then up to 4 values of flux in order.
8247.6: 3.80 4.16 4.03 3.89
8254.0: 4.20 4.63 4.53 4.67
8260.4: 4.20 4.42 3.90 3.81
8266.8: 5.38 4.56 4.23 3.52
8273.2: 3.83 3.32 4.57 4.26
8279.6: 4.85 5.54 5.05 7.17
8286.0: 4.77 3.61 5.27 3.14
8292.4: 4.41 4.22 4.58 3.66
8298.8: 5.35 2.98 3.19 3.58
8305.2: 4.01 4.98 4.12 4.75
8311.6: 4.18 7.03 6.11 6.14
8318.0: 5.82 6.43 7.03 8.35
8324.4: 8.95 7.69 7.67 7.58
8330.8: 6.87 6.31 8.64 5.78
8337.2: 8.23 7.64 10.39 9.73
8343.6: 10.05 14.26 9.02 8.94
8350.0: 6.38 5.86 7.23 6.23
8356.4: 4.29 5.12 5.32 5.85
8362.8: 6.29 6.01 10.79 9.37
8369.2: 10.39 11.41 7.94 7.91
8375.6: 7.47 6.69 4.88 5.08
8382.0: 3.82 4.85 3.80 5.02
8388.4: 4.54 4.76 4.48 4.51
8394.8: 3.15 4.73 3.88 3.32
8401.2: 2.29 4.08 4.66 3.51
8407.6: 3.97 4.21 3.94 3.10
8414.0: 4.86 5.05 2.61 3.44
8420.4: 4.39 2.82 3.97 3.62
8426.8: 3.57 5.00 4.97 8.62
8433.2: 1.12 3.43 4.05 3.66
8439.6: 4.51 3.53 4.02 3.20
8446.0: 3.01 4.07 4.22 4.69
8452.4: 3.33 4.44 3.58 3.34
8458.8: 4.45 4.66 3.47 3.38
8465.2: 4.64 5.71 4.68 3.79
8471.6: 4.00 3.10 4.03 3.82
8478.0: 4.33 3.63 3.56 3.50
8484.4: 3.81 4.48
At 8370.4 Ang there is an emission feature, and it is [N II]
